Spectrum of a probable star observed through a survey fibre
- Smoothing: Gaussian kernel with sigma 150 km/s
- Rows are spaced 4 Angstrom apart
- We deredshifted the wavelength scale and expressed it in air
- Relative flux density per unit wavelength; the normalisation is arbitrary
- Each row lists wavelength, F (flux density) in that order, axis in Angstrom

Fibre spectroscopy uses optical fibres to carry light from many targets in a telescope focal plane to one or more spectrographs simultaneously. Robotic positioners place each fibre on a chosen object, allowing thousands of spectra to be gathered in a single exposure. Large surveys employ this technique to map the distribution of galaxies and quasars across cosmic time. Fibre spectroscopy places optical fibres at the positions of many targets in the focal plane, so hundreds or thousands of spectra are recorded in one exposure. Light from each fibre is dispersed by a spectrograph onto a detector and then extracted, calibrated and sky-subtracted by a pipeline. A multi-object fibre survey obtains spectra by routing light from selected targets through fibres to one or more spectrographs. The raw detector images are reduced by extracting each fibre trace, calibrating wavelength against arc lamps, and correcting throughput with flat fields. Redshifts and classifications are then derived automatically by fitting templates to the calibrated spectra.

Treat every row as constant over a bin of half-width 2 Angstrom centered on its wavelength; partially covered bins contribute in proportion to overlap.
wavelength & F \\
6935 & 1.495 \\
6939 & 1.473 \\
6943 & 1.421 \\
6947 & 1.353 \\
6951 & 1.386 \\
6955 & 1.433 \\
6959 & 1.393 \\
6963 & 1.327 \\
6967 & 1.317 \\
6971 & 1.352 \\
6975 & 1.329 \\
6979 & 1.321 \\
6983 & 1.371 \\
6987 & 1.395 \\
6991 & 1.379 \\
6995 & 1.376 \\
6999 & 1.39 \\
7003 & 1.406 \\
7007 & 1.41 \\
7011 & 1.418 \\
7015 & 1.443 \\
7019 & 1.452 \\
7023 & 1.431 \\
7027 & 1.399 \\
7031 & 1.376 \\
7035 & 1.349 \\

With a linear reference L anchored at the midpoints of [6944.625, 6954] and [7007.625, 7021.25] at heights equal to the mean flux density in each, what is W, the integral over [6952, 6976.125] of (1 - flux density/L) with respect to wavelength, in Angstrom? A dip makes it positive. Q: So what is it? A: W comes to 0.5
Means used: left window 1.38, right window 1.43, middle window 1.36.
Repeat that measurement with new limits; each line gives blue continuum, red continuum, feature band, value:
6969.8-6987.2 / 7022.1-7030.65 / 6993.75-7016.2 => -0.4 Angstrom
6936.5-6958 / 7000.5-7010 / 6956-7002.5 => 1.6 Angstrom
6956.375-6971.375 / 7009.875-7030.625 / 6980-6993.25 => 0.0 Angstrom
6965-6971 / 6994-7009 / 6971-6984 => 0.1 Angstrom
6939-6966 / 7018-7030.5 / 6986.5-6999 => 0.2 Angstrom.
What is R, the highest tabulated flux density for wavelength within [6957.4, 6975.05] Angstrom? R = 1.393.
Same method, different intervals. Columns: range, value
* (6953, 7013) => 1.433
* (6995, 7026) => 1.452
